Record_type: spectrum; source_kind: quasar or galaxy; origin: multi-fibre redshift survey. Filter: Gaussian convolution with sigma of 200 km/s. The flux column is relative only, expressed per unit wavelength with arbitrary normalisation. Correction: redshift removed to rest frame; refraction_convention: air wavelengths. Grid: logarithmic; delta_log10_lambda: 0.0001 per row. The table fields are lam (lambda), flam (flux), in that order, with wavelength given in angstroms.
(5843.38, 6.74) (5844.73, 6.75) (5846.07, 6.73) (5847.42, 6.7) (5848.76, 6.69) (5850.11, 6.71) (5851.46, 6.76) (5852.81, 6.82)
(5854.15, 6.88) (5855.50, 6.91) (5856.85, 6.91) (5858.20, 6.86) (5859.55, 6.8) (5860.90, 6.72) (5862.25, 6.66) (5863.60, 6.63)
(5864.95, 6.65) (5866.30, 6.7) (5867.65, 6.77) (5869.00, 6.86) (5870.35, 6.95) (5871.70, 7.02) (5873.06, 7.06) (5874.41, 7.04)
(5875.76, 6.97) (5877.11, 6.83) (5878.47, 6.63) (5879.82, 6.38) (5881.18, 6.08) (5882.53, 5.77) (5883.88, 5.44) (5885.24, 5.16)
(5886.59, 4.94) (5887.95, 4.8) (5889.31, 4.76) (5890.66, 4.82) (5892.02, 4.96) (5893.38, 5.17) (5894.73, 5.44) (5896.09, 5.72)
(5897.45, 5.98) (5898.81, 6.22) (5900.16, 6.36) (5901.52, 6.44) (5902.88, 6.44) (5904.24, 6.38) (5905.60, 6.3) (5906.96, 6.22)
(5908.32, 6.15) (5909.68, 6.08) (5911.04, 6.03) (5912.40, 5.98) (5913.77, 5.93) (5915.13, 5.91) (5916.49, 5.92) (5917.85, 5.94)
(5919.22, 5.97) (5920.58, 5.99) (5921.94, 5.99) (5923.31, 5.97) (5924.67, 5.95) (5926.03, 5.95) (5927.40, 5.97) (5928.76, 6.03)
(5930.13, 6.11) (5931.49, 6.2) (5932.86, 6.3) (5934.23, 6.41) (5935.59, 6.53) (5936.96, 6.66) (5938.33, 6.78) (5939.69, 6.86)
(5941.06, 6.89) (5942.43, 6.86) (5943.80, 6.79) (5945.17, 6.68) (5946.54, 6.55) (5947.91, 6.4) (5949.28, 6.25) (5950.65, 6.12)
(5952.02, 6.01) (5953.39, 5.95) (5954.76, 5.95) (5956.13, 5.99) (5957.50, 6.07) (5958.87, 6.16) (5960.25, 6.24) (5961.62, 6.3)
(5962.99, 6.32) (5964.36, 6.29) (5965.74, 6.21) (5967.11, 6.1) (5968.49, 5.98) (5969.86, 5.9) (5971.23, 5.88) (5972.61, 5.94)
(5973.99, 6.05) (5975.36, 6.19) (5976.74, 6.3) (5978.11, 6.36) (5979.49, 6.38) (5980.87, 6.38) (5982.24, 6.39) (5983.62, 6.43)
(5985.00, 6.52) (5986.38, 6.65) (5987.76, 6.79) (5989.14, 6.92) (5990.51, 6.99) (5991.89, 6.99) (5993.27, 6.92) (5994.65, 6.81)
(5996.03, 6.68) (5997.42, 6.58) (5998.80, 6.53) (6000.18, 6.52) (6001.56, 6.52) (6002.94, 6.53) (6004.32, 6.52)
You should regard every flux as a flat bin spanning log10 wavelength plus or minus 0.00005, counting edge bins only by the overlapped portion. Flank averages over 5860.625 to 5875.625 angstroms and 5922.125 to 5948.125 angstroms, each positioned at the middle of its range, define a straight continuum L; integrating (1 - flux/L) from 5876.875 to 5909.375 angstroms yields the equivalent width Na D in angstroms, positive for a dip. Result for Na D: 4.3 angstroms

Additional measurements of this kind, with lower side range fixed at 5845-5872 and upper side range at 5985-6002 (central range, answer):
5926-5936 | 0.8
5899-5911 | 0.9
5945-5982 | 3.1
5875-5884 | 0.6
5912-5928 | 1.9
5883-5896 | 3.2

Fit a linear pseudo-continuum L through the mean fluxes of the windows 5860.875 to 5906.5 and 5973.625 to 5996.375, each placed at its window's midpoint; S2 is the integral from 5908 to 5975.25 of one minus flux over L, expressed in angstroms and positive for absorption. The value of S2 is 2.09 angstroms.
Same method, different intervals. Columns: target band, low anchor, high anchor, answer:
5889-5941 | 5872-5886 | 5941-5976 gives 2.04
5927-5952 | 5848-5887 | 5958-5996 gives -0.01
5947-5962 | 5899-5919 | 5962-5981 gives 0.05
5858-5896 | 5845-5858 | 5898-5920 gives 2.09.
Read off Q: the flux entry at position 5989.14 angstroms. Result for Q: 6.92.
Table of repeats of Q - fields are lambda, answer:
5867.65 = 6.77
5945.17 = 6.68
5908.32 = 6.15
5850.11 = 6.71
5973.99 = 6.05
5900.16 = 6.36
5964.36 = 6.29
